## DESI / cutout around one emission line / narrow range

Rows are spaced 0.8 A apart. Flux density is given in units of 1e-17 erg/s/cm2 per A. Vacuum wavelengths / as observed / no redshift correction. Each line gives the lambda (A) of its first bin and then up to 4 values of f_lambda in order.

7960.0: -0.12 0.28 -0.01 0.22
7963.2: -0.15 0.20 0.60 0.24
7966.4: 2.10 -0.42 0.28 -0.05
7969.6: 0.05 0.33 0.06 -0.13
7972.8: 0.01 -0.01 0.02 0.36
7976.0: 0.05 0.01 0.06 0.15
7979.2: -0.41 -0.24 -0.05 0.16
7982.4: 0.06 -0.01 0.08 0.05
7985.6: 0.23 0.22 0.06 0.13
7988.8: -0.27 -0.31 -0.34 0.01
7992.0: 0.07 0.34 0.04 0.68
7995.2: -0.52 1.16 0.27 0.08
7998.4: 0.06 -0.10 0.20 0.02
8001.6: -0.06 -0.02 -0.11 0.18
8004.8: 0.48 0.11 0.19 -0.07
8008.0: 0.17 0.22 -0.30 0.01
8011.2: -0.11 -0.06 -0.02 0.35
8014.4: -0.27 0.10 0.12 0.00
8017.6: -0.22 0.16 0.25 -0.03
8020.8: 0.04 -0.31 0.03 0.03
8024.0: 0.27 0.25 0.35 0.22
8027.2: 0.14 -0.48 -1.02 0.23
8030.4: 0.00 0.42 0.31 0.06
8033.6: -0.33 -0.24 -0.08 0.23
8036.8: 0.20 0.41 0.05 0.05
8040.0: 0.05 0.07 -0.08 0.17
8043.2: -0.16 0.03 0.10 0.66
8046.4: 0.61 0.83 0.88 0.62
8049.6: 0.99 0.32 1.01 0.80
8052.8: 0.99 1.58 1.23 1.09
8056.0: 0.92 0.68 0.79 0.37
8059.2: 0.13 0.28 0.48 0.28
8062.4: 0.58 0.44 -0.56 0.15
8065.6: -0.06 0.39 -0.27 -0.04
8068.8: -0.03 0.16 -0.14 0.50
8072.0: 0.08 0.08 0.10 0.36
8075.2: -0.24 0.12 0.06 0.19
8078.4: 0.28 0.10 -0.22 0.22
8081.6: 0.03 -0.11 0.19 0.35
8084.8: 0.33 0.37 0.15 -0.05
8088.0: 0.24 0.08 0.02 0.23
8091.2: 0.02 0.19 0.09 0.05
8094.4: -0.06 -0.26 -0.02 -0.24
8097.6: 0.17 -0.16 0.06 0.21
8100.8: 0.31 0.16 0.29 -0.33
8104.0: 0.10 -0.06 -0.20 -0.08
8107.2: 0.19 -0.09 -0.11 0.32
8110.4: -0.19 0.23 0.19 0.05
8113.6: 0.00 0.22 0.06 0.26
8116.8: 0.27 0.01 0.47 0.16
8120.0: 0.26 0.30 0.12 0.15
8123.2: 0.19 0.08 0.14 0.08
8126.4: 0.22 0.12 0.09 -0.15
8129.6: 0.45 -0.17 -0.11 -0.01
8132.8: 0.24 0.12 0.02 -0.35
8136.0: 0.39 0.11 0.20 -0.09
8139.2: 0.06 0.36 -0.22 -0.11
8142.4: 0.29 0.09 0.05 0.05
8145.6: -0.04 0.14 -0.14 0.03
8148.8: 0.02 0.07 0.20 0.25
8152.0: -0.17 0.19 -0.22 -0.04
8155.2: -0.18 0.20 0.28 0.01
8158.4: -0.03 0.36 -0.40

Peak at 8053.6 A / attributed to [O II]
